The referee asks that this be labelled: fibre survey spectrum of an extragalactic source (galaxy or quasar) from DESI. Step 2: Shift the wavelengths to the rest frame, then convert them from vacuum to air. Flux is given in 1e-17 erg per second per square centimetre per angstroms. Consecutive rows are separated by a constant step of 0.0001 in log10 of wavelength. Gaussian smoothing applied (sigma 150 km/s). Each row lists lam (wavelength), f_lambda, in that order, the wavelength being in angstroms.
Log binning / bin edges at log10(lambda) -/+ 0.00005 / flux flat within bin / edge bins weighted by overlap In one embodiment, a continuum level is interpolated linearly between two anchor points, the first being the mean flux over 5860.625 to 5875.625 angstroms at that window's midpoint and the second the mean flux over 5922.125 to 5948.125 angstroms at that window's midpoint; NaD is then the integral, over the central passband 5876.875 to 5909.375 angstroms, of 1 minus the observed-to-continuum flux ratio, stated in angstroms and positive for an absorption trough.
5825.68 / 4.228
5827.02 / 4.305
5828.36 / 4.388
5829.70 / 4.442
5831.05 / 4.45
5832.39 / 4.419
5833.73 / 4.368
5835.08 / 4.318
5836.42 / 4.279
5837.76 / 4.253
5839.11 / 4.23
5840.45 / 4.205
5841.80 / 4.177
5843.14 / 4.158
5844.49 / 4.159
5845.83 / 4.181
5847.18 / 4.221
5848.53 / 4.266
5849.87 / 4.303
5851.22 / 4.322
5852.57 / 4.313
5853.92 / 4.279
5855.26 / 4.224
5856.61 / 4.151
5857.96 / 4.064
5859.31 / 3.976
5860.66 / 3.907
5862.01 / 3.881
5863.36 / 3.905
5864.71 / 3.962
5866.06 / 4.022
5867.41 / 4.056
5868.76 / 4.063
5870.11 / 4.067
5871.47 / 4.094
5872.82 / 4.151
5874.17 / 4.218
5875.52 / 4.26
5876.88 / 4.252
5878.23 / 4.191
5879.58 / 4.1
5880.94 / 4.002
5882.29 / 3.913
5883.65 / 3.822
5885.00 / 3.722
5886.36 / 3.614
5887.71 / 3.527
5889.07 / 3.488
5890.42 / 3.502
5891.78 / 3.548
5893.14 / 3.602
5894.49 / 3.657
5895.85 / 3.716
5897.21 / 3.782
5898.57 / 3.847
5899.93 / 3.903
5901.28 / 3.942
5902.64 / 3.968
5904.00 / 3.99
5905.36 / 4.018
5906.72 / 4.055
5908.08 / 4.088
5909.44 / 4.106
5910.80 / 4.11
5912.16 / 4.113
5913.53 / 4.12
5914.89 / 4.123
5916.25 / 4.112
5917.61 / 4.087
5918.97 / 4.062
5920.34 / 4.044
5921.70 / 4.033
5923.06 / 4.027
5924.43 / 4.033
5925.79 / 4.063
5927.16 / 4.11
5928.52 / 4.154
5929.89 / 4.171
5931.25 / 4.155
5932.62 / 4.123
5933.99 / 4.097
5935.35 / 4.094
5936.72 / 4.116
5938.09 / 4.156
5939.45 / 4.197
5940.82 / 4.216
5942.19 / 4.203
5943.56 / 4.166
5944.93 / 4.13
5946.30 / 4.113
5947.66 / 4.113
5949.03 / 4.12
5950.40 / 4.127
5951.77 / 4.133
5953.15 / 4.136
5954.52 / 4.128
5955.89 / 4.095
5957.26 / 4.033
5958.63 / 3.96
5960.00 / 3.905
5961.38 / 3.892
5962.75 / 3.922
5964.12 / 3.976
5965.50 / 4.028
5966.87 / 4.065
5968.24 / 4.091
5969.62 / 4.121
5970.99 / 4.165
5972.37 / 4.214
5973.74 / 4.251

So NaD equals 1.9 angstroms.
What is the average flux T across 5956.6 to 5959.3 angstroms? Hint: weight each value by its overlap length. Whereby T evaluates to 4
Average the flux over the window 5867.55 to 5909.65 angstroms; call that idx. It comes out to 3.91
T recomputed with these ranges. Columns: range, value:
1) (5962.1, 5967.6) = 4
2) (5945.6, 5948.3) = 4.13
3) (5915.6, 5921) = 4.07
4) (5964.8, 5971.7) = 4.09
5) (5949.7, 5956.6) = 4.12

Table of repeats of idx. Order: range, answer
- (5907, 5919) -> 4.1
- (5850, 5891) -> 4.01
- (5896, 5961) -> 4.07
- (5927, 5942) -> 4.15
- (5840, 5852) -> 4.22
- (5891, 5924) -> 3.96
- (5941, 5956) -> 4.14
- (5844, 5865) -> 4.14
